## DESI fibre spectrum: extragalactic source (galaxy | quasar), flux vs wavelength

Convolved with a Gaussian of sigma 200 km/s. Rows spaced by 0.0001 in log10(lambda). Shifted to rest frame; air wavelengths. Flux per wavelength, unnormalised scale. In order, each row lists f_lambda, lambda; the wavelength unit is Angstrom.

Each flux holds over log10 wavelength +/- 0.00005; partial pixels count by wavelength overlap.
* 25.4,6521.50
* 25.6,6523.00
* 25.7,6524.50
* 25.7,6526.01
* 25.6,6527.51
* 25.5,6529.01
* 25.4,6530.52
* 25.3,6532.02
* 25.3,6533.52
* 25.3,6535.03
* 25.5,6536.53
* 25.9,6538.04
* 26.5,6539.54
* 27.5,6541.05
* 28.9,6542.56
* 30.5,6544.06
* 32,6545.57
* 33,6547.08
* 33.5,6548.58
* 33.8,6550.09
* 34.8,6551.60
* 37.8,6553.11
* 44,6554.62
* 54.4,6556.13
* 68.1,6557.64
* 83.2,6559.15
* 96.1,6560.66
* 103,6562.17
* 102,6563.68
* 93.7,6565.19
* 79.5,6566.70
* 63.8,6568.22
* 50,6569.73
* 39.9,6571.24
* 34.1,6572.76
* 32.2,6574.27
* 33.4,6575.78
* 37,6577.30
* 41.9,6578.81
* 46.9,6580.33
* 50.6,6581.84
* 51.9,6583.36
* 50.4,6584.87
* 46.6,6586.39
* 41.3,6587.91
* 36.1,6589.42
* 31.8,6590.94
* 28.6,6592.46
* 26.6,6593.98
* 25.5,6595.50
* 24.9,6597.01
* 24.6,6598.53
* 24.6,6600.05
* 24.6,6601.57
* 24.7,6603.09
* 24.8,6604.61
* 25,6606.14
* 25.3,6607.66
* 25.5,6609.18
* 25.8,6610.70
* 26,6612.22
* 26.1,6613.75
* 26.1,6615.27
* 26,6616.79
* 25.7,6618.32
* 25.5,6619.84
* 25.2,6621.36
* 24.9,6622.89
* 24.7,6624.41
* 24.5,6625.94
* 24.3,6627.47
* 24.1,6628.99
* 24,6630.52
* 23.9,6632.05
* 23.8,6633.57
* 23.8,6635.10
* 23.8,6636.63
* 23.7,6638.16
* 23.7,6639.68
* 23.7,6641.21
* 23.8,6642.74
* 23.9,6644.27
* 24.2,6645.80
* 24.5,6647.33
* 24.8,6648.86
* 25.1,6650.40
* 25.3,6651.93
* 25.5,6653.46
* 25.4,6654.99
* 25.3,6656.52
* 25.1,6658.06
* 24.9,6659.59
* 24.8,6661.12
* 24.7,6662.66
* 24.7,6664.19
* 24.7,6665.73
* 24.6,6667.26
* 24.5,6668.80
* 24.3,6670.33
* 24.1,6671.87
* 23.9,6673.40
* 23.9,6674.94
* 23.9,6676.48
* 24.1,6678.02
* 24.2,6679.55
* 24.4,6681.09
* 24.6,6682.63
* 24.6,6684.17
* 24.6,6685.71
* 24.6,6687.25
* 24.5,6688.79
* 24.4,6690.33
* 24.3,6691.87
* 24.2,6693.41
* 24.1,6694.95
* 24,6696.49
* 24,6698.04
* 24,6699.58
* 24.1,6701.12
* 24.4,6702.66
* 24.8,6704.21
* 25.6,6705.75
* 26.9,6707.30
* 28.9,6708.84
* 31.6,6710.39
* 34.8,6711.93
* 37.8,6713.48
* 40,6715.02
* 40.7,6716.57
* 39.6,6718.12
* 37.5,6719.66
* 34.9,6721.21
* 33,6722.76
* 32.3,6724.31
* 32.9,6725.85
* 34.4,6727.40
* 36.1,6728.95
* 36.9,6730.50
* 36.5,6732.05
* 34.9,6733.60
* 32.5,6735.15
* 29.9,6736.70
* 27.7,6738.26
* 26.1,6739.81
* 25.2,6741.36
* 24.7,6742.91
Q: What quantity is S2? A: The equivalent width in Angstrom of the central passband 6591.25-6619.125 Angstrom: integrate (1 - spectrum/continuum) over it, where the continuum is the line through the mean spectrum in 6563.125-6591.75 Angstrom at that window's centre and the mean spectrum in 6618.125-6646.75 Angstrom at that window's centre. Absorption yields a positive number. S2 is 8.4 Angstrom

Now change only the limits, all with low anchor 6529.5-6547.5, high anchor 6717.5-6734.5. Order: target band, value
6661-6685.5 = 6.46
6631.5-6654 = 5.38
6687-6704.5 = 5.03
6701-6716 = 1.87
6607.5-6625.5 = 3.03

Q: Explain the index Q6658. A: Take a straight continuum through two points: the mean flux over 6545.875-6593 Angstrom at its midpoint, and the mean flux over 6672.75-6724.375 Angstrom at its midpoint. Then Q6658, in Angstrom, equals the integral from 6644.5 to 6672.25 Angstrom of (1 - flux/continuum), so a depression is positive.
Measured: 8.3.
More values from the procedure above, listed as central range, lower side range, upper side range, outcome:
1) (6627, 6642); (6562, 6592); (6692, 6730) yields 6.66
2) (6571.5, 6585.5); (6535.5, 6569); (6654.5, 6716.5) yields 1.54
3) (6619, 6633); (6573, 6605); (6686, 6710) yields 3.08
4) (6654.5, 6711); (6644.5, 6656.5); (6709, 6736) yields 8.96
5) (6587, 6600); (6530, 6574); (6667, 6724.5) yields 3.76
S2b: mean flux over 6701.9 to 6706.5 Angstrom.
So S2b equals 24.9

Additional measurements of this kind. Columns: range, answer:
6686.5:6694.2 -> 24.4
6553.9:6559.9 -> 62.5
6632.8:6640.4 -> 23.8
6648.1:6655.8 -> 25.2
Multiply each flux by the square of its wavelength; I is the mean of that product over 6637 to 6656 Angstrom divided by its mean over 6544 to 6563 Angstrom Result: 0.47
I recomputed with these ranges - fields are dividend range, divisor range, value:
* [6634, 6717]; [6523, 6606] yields 0.65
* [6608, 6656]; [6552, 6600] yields 0.50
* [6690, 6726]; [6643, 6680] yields 1.24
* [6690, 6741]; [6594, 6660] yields 1.27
